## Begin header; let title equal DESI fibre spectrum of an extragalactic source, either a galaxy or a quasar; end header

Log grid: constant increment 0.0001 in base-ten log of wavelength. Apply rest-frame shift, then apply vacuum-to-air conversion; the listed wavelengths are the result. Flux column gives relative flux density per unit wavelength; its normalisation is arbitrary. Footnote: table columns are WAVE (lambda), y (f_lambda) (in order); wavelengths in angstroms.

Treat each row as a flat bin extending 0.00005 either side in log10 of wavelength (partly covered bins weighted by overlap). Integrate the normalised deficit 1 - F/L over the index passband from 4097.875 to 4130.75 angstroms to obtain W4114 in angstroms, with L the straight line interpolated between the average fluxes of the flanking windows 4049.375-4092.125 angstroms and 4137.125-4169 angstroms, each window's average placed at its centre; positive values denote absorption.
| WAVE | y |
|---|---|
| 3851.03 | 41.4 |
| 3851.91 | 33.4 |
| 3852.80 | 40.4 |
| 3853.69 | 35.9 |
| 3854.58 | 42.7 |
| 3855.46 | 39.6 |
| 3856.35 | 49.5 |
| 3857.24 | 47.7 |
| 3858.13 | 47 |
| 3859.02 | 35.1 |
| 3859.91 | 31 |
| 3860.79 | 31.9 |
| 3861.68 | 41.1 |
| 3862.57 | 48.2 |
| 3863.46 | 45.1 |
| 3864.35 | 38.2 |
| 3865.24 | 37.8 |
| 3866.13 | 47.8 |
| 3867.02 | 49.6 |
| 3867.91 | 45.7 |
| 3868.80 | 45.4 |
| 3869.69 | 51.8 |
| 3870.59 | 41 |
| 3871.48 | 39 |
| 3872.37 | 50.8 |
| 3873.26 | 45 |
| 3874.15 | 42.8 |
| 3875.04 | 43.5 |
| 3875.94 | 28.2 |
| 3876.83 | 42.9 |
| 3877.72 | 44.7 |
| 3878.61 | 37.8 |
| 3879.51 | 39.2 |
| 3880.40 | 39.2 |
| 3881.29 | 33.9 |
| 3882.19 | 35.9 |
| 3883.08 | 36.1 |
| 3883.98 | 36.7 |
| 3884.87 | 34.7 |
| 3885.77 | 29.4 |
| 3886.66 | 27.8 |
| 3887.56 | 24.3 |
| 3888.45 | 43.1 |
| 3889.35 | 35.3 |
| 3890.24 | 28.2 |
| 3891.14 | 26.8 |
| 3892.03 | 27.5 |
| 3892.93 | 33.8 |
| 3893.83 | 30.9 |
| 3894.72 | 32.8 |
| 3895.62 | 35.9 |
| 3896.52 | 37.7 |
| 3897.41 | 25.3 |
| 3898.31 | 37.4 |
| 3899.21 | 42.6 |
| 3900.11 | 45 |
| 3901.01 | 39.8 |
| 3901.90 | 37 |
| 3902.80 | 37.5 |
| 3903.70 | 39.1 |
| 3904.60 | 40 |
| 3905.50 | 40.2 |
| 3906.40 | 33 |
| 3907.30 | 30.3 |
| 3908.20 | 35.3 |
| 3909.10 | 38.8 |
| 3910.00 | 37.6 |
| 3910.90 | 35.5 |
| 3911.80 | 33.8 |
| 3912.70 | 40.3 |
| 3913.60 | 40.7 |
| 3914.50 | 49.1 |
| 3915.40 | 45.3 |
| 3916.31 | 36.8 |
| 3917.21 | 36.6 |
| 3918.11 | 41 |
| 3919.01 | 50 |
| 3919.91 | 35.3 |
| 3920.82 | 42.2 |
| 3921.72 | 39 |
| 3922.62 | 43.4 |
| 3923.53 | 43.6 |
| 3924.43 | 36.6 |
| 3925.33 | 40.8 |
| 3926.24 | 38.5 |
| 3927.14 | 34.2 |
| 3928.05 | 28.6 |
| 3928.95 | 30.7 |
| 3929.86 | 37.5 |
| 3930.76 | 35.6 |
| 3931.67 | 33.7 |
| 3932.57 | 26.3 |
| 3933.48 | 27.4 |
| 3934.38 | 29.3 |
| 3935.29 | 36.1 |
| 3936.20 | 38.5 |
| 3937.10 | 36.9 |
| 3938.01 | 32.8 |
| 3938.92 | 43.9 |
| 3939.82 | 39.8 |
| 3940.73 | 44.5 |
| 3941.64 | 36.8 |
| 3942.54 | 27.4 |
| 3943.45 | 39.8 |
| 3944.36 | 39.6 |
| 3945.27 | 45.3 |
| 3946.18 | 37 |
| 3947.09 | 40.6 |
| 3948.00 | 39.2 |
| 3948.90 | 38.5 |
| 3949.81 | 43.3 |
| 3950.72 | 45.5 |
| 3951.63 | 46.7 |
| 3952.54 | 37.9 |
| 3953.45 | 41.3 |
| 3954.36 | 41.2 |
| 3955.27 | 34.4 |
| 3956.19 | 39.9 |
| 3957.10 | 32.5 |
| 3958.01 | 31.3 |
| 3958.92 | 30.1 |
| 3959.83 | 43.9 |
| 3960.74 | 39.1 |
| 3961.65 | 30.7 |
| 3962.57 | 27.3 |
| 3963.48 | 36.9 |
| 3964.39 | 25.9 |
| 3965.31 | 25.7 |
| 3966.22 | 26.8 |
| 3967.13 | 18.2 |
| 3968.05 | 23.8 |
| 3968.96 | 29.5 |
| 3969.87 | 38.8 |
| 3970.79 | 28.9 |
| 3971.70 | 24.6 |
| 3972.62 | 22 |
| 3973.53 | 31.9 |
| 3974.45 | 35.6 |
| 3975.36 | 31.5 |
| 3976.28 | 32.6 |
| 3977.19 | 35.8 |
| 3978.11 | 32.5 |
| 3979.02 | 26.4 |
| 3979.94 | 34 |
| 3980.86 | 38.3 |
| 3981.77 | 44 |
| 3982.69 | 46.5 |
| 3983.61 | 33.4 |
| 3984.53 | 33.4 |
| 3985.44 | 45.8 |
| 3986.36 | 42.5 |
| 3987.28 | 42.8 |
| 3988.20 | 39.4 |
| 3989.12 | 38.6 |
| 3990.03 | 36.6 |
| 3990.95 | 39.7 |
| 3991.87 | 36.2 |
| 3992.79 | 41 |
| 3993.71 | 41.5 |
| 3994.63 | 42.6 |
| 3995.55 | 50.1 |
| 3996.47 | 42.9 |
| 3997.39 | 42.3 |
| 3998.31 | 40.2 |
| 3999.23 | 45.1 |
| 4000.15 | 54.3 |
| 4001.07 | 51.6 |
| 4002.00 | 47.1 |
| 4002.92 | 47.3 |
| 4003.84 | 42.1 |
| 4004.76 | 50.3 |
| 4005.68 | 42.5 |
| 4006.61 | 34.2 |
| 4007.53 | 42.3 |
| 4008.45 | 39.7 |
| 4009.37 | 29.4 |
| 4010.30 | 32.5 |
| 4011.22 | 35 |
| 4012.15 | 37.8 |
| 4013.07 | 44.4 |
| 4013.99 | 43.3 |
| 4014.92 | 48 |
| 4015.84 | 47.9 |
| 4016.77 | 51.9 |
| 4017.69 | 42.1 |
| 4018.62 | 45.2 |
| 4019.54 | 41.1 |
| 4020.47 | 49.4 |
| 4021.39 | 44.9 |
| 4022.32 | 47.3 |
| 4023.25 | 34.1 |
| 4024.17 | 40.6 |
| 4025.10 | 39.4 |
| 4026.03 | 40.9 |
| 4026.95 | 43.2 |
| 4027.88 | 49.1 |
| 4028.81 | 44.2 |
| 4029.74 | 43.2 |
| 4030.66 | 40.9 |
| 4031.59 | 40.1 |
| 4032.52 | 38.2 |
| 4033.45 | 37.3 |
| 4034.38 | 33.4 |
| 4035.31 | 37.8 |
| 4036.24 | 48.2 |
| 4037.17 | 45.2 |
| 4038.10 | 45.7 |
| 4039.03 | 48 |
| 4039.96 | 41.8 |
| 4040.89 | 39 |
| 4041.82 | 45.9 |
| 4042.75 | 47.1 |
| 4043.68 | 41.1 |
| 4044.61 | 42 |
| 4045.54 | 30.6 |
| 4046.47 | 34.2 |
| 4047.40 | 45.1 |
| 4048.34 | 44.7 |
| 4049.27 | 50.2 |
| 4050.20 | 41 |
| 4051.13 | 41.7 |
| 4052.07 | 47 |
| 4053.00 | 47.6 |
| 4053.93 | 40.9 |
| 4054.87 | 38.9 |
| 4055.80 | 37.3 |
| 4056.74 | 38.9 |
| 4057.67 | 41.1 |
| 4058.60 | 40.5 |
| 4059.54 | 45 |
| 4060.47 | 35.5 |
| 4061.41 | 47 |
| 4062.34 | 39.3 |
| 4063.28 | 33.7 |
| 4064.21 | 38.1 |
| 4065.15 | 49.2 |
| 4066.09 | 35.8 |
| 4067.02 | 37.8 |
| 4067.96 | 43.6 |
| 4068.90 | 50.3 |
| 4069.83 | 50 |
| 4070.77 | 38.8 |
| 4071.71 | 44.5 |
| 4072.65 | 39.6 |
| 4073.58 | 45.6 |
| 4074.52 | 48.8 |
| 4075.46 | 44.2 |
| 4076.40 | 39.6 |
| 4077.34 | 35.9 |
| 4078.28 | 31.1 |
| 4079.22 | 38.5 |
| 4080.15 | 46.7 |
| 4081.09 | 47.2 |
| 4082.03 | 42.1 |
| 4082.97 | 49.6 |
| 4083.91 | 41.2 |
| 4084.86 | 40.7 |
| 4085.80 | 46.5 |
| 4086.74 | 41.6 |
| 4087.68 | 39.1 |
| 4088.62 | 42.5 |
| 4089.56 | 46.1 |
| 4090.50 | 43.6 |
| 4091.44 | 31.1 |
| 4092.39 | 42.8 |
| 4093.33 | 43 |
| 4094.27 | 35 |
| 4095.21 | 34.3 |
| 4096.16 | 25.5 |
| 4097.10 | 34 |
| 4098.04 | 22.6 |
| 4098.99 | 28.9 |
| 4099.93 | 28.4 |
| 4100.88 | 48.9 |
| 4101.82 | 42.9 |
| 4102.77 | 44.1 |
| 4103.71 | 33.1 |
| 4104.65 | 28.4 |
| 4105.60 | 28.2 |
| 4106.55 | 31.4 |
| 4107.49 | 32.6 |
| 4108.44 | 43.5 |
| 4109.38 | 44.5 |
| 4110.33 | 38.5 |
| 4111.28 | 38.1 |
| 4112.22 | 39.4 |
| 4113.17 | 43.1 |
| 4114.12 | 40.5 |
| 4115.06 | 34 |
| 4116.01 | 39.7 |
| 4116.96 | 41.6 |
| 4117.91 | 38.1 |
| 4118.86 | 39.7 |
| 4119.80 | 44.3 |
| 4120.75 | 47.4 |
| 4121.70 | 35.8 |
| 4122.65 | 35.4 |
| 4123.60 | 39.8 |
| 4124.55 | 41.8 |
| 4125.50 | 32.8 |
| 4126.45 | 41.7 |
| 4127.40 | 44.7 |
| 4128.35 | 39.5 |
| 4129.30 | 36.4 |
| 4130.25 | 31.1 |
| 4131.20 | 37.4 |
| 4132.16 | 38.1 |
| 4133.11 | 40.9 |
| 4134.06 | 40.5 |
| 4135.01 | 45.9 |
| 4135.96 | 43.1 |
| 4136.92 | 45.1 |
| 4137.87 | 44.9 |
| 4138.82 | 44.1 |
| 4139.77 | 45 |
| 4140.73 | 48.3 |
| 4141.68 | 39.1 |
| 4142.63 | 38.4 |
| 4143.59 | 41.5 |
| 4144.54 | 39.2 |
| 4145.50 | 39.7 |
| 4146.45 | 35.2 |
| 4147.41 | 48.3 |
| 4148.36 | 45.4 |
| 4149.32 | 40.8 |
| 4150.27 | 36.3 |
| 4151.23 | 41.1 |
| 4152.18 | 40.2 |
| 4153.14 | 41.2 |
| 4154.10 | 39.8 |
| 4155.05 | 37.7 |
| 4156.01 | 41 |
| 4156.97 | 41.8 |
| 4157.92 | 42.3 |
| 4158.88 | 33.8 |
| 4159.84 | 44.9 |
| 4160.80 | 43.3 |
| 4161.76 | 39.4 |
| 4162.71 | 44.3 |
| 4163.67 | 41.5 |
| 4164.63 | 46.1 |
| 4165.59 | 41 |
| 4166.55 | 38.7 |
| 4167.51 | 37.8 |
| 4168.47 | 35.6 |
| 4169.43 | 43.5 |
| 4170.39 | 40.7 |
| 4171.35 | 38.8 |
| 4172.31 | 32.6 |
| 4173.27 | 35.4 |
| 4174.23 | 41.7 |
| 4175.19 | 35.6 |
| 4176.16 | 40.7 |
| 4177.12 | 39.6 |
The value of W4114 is 2.9 angstroms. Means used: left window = 42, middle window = 37.9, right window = 41.2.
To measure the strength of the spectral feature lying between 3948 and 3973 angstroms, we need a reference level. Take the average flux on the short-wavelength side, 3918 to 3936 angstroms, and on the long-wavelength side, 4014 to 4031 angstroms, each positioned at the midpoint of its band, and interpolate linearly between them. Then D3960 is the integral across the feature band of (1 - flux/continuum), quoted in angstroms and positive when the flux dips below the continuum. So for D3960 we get 3.4 angstroms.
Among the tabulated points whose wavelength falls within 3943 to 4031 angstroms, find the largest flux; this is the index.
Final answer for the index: 54.3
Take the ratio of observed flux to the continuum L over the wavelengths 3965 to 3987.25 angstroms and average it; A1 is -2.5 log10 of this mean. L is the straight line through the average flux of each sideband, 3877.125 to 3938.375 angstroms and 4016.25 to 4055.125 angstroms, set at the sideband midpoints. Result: 0.21 mag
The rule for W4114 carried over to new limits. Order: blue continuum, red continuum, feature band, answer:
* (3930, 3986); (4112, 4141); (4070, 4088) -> -1.5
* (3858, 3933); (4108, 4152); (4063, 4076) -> -1.0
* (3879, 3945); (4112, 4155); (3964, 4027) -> -1.3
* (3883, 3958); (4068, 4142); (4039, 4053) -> -1.3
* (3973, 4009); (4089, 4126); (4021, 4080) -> -4.4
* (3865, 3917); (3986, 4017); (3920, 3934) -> 1.3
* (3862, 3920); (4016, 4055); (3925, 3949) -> 2.2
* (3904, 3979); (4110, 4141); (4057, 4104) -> -1.2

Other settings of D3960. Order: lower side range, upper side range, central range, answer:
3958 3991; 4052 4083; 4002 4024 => -3.2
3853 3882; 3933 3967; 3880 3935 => 4.3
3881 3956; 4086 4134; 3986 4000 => -1.6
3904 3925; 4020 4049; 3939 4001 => 5.5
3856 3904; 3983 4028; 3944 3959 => 0.5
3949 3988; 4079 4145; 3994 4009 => -3.7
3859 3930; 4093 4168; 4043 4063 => -1.3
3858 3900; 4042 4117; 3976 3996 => 0.1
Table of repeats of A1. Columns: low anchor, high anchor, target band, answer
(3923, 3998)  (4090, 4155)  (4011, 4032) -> -0.16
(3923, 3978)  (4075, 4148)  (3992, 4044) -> -0.17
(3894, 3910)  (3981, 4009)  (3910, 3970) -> 0.07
